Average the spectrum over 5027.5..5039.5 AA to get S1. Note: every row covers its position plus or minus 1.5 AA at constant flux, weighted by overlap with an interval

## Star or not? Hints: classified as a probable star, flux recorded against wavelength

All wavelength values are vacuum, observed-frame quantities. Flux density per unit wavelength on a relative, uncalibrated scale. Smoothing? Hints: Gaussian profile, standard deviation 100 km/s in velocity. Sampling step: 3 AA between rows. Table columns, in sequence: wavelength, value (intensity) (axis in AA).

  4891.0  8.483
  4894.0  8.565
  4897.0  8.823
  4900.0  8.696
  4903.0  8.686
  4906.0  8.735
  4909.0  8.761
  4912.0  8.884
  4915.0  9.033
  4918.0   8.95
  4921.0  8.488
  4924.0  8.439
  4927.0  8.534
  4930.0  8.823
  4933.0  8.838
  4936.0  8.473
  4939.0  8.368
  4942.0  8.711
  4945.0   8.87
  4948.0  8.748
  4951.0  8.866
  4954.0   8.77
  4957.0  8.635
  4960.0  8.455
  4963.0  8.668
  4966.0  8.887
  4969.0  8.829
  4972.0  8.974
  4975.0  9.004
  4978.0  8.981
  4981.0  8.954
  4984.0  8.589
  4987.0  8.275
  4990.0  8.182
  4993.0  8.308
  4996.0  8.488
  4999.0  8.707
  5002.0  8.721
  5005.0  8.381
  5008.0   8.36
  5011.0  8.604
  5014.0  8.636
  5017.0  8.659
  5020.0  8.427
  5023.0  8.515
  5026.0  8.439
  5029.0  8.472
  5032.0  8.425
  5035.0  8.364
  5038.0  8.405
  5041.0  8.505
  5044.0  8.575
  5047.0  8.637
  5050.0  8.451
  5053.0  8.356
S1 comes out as 8.42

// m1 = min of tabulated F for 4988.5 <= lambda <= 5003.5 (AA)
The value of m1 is 8.182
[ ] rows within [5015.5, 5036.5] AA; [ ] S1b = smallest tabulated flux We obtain 8.364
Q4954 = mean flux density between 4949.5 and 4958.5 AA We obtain 8.76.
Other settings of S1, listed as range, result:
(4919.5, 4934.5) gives 8.62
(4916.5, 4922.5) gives 8.72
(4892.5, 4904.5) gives 8.69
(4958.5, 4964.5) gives 8.56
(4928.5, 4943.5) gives 8.64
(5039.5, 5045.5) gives 8.54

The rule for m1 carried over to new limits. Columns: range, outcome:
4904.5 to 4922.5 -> 8.488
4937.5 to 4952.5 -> 8.368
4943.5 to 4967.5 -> 8.455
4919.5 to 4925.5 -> 8.439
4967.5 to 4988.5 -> 8.275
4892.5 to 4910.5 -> 8.565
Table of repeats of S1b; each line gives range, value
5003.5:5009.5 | 8.36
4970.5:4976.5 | 8.974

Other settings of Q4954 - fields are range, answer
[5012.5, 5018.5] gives 8.65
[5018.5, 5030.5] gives 8.46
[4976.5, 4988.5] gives 8.7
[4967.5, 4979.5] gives 8.95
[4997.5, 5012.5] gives 8.55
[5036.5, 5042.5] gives 8.46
